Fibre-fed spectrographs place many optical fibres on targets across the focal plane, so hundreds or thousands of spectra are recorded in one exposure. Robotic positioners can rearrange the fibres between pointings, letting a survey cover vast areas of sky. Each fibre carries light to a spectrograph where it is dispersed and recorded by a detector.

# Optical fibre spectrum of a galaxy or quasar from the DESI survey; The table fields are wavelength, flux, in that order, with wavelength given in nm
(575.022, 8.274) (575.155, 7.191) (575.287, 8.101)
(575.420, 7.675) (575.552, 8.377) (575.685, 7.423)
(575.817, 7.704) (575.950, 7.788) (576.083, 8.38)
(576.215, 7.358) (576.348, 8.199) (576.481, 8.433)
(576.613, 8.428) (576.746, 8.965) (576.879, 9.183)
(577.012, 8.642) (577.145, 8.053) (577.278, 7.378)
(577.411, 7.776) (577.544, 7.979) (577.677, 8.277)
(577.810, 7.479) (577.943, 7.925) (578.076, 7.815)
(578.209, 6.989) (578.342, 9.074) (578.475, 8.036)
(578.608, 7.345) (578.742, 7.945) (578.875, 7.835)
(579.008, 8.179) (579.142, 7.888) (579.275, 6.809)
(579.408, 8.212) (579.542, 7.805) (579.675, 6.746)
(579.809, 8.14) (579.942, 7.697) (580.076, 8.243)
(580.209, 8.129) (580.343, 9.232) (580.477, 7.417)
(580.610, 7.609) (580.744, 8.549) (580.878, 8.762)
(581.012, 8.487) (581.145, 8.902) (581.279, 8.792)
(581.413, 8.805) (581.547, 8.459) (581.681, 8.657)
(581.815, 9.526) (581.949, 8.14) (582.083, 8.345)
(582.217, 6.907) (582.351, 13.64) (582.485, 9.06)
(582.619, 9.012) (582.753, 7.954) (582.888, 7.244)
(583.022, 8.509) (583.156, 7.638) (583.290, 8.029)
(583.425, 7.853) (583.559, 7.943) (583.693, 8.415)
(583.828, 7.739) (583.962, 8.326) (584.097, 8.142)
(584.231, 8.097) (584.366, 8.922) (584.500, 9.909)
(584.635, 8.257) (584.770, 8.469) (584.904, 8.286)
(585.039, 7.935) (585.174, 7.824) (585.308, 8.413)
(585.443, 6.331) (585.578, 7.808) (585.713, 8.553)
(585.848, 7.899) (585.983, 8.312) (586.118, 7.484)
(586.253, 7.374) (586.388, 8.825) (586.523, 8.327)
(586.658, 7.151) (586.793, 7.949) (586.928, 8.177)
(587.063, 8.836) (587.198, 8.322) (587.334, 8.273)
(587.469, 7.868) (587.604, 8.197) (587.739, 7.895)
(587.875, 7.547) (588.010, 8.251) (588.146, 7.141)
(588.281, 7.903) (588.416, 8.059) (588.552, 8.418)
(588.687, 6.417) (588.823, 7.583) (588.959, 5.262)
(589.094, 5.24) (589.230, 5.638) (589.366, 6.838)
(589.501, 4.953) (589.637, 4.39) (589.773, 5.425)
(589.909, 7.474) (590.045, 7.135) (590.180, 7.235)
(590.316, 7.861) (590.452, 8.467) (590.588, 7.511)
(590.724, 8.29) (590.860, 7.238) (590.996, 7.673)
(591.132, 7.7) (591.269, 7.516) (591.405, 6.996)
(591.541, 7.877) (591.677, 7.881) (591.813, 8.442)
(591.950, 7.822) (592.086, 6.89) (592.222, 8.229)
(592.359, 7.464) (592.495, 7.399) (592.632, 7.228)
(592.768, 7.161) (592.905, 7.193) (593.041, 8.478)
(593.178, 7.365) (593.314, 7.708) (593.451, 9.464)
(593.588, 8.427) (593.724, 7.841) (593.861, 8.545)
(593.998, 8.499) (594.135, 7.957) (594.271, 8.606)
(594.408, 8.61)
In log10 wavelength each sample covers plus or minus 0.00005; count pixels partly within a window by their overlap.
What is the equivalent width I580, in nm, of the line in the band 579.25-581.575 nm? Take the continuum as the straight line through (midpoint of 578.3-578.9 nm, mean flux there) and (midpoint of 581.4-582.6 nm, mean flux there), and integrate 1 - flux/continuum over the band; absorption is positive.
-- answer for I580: 0.11 nm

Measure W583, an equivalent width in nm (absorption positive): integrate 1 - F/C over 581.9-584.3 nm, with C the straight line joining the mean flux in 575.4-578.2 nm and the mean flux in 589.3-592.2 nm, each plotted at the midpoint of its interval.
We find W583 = -0.221 nm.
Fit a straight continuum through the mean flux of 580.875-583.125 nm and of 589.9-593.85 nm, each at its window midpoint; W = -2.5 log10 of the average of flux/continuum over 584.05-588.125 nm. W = 0.030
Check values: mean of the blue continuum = 8.76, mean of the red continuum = 7.74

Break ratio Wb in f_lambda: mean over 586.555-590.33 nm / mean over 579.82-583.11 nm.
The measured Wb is 0.84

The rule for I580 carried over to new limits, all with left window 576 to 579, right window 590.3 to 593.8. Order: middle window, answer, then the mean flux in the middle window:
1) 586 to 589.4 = 0.12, 7.58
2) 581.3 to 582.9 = -0.18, 8.86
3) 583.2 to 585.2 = -0.09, 8.28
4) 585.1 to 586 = 0.01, 7.85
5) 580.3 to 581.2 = -0.04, 8.4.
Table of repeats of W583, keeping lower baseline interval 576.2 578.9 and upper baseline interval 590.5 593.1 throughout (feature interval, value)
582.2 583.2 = -0.12 nm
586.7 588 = -0.06 nm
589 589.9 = 0.25 nm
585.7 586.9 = -0.03 nm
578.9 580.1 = 0.04 nm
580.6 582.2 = -0.12 nm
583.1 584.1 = -0.02 nm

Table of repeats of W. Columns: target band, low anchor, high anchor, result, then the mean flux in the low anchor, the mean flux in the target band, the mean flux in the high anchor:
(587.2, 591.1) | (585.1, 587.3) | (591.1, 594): 0.10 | 7.98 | 7.17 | 7.81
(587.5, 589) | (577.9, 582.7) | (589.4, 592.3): 0.00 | 8.31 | 7.56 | 7.28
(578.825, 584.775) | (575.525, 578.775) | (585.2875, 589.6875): -0.08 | 8.03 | 8.34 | 7.44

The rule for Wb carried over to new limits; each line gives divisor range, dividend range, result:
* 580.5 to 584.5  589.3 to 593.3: 0.86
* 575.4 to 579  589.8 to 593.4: 0.95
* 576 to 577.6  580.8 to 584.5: 1.04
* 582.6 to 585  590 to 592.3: 0.93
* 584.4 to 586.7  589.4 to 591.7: 0.88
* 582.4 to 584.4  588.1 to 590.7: 0.83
